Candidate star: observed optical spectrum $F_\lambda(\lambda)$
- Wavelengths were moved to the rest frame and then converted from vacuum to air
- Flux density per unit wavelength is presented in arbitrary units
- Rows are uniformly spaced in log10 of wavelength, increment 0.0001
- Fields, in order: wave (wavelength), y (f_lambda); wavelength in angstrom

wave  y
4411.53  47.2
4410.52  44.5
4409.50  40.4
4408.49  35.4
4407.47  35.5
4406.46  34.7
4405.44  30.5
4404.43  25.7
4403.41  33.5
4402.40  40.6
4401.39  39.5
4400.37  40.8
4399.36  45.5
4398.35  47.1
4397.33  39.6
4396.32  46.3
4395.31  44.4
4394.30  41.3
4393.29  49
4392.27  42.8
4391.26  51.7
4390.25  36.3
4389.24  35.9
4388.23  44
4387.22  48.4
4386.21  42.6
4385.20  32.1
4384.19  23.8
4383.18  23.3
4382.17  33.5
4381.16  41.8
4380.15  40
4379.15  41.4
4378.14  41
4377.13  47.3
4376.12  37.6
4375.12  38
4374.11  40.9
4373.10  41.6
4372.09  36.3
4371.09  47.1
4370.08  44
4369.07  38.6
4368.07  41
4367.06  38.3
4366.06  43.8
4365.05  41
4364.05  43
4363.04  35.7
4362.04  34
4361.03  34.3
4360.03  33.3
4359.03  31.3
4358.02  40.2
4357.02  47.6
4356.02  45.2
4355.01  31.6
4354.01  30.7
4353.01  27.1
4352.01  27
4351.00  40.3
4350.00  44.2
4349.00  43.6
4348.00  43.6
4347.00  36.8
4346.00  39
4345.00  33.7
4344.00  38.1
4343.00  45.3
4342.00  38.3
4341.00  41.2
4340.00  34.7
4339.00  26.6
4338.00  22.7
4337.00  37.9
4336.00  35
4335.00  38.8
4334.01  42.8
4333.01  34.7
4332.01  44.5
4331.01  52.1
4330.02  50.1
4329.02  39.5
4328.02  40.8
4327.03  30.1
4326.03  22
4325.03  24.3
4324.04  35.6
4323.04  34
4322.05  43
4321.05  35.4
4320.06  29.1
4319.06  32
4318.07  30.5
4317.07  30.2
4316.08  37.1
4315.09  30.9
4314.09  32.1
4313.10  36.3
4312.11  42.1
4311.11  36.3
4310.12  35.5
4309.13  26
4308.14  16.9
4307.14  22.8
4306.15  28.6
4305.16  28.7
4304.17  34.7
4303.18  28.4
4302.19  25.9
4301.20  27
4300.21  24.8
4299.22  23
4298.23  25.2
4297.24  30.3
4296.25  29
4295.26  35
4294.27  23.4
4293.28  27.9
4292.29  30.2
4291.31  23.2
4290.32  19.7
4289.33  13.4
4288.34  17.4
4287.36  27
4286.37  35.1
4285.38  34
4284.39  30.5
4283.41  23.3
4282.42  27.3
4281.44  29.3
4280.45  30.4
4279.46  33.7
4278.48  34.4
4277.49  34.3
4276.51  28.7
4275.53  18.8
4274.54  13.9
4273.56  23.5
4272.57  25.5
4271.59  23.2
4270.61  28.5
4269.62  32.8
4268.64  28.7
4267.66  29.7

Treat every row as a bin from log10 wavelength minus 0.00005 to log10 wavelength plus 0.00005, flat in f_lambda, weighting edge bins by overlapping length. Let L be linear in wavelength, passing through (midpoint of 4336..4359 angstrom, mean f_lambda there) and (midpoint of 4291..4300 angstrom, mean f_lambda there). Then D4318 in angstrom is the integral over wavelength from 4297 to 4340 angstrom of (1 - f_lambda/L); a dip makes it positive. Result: -1.3 angstrom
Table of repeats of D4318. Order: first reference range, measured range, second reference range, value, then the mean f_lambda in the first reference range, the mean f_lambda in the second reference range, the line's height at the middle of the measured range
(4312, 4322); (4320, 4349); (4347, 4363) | -1.61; 33.7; 36.9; 35.2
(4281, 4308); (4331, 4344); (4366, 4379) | -1.09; 26.7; 41.1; 34.7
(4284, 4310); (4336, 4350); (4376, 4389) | -1.86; 26.6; 38.2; 32.8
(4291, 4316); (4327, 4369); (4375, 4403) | -3.81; 29.2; 40.6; 35.1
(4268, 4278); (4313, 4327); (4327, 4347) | 1.17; 25.9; 38.5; 35.1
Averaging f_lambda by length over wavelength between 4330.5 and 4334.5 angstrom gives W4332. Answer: 43.6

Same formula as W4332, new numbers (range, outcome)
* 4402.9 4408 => 32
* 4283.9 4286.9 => 33.1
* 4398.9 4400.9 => 43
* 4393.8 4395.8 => 42.9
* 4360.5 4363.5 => 34.7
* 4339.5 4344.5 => 39.5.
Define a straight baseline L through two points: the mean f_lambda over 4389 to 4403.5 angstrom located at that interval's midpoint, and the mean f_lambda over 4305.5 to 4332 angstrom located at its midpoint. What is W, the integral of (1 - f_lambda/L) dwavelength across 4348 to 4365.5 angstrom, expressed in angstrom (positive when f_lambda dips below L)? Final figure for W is 0.4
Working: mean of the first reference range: 33.8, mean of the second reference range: 42.7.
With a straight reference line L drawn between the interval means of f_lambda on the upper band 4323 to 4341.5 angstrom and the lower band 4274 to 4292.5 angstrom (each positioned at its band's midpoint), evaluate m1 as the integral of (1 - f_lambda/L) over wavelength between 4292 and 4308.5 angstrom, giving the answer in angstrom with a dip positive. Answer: 1.43 angstrom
